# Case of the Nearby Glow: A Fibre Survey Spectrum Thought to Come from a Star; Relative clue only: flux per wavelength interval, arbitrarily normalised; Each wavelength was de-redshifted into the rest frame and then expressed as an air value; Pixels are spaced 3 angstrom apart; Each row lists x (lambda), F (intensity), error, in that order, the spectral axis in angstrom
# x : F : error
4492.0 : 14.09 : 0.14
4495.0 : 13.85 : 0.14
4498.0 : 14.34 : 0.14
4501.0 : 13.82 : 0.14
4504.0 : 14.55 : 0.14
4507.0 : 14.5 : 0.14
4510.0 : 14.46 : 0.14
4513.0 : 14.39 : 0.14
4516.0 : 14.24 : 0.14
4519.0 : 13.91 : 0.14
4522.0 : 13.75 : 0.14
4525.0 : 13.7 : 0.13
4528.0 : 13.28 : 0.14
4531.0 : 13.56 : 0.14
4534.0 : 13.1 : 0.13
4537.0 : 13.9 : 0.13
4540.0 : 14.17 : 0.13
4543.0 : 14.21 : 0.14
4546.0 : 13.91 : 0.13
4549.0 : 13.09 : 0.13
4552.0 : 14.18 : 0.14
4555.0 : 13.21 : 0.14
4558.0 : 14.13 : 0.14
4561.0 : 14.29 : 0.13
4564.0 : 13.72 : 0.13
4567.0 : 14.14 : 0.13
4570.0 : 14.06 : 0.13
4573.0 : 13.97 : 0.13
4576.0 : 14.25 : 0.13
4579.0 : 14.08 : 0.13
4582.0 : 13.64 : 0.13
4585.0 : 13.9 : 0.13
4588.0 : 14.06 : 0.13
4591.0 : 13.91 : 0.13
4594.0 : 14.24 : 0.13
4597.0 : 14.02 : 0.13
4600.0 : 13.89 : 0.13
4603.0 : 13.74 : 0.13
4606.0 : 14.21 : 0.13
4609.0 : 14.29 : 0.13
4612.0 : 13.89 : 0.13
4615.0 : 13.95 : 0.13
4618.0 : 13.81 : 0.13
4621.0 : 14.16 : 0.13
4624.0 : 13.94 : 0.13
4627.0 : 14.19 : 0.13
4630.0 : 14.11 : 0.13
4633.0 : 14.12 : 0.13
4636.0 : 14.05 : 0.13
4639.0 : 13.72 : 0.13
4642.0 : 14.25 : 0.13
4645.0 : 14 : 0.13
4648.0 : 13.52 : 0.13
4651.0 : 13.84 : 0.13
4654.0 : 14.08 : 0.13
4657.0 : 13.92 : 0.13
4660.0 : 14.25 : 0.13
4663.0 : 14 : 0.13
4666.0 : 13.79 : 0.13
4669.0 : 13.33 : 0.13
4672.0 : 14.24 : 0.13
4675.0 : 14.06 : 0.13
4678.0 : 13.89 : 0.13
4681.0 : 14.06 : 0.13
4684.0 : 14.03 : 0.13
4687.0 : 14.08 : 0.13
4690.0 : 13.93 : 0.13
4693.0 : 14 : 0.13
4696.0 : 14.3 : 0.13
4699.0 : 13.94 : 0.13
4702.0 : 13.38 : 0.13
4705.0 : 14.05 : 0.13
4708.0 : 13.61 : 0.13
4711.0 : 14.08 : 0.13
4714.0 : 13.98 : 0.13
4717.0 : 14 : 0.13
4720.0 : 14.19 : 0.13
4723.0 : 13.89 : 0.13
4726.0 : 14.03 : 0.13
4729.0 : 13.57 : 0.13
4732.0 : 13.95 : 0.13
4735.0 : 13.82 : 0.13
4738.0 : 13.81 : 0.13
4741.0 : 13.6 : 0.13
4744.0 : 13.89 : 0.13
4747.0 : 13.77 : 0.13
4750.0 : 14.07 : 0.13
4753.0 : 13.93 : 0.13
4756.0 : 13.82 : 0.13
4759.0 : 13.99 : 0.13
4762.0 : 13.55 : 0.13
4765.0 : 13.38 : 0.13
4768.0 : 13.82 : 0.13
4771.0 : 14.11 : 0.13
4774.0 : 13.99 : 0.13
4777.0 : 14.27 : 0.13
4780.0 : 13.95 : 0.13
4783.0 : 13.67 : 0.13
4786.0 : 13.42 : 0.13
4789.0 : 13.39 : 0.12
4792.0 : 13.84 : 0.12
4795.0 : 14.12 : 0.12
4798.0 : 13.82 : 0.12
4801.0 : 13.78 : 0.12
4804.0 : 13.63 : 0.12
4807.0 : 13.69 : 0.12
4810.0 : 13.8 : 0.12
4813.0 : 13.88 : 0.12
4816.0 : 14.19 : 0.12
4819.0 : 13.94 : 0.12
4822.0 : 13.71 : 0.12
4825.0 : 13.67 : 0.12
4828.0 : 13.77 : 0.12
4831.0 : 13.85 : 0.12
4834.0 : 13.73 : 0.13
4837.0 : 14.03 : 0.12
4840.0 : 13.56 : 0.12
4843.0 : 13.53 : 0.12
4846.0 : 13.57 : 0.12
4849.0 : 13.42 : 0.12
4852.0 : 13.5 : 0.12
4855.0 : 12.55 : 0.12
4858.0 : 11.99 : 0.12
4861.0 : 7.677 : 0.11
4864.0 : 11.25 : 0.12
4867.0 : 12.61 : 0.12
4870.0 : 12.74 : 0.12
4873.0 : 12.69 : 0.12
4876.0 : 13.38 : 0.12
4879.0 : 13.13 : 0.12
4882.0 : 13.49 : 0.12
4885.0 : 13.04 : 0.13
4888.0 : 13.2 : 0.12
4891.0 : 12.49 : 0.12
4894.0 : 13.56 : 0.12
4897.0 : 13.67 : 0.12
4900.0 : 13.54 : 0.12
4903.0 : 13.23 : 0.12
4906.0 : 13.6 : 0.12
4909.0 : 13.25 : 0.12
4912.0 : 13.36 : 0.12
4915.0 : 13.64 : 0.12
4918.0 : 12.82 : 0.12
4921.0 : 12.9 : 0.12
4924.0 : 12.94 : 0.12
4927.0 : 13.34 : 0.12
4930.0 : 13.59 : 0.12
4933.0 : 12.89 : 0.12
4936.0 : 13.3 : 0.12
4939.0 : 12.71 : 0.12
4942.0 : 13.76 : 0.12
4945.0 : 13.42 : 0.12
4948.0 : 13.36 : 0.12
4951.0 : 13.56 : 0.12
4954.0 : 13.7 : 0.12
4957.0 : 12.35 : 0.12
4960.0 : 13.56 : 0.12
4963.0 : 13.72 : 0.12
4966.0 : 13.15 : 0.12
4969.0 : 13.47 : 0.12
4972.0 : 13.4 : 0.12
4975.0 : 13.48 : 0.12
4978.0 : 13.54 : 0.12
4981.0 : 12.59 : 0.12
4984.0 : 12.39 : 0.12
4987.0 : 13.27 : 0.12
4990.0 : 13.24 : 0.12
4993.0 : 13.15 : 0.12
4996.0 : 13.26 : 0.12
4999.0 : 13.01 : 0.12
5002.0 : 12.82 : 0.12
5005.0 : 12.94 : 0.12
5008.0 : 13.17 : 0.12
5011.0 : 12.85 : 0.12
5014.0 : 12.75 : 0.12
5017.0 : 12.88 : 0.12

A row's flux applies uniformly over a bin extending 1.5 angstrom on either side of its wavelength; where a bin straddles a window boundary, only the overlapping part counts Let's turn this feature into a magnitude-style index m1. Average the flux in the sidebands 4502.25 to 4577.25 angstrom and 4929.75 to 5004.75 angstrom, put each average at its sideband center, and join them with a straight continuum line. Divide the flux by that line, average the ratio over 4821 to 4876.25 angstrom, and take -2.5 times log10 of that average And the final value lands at 0.04 mag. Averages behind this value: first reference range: 13.9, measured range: 12.9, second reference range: 13.2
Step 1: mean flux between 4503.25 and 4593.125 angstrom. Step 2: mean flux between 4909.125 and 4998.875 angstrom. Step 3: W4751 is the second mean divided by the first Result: 0.95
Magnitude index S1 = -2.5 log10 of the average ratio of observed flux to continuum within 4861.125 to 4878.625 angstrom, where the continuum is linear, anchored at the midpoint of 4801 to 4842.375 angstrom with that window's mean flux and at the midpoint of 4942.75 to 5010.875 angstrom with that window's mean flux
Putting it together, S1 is 0.12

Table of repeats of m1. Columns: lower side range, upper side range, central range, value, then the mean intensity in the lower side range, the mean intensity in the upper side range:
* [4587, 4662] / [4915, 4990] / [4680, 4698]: -0.02 mag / 14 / 13.2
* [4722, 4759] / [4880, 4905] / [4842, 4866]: 0.11 mag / 13.9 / 13.3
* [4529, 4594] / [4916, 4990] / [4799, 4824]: -0.03 mag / 13.9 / 13.2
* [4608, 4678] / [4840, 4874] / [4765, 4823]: -0.08 mag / 14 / 12.4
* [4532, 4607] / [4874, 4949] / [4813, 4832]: -0.03 mag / 13.9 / 13.3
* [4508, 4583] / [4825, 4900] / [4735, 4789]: -0.04 mag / 13.9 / 13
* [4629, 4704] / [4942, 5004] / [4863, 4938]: 0.02 mag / 14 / 13.2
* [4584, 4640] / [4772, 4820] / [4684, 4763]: 0.00 mag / 14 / 13.8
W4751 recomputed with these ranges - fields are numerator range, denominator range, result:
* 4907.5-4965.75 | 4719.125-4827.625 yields 0.96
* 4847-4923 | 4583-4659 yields 0.92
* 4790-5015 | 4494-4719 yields 0.95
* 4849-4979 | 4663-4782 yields 0.94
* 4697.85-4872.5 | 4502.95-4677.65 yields 0.97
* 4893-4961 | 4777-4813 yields 0.97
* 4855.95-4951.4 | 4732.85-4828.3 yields 0.94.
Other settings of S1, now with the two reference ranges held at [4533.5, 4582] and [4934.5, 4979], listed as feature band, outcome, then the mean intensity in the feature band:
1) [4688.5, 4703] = -0.02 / 13.9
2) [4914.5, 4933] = 0.02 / 13.2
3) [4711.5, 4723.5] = -0.03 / 14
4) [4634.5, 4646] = -0.02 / 14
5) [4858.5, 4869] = 0.25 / 10.8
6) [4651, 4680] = -0.01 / 13.9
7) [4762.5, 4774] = -0.01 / 13.8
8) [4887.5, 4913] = 0.01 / 13.3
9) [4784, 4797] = -0.01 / 13.7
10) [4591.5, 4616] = -0.01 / 14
